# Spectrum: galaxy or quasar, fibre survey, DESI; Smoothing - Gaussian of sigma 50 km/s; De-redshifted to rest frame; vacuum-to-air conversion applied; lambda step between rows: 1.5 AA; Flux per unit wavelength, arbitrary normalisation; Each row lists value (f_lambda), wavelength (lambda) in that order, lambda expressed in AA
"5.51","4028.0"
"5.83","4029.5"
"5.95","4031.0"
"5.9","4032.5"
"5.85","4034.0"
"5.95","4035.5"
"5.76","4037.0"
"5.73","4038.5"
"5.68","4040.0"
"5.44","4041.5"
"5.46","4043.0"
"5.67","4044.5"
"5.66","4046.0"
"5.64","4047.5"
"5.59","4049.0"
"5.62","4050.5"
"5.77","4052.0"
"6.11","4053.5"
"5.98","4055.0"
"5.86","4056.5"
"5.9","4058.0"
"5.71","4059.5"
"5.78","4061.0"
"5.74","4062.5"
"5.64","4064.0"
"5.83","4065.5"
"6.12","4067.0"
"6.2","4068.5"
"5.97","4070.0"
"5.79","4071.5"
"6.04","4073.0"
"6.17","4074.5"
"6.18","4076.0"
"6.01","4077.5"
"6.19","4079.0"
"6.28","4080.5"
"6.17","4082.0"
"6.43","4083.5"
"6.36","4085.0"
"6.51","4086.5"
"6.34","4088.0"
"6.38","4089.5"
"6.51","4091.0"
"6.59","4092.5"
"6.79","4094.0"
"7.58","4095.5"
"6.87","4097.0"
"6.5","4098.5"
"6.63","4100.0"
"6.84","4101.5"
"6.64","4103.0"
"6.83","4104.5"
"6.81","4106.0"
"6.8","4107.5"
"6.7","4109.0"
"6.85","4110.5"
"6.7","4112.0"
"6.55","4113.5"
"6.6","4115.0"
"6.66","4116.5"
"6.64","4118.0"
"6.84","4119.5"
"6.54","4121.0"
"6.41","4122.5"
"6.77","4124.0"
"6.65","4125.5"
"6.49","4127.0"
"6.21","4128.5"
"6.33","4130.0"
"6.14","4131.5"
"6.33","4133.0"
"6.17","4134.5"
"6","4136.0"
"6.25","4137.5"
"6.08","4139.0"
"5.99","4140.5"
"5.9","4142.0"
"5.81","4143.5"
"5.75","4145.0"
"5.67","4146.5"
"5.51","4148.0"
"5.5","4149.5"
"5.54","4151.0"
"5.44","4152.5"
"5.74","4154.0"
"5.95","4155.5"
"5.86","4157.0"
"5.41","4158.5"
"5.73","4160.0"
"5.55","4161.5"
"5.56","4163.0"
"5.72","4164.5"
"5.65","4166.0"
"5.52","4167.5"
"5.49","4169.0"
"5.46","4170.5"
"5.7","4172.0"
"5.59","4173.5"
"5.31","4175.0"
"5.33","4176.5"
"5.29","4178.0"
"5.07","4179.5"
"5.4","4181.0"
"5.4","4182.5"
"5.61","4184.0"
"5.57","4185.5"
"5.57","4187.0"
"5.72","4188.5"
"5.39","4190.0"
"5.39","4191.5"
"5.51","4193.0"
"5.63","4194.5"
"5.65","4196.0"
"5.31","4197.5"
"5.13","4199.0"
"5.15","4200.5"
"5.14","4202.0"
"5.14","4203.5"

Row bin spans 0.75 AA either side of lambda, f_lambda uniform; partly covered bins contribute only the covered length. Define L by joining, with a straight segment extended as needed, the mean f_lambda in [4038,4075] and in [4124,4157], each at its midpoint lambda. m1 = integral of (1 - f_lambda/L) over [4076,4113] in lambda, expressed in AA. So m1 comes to -4.4 AA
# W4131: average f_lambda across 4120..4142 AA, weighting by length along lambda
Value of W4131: 6.3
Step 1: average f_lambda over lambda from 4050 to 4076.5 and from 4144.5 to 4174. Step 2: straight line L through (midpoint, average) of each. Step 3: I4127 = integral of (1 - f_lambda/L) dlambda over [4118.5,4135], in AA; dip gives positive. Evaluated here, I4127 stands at -2.1 AA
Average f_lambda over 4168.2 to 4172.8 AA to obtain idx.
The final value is 5.55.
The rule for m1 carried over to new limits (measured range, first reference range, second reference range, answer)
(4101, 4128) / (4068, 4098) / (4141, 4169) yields -2.8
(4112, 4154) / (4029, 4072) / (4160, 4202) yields -4.4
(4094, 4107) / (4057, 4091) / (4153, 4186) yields -2.0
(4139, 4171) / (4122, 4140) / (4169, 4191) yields 1.2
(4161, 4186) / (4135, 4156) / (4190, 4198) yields 0.6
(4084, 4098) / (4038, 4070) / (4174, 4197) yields -2.4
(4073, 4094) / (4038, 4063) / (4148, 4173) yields -2.3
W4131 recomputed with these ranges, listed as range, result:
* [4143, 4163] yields 5.65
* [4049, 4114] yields 6.3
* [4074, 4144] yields 6.47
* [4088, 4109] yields 6.74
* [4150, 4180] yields 5.55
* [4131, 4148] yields 5.98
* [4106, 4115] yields 6.72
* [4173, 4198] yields 5.46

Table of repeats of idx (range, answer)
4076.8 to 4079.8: 6.1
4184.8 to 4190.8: 5.56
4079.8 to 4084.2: 6.29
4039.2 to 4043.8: 5.53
